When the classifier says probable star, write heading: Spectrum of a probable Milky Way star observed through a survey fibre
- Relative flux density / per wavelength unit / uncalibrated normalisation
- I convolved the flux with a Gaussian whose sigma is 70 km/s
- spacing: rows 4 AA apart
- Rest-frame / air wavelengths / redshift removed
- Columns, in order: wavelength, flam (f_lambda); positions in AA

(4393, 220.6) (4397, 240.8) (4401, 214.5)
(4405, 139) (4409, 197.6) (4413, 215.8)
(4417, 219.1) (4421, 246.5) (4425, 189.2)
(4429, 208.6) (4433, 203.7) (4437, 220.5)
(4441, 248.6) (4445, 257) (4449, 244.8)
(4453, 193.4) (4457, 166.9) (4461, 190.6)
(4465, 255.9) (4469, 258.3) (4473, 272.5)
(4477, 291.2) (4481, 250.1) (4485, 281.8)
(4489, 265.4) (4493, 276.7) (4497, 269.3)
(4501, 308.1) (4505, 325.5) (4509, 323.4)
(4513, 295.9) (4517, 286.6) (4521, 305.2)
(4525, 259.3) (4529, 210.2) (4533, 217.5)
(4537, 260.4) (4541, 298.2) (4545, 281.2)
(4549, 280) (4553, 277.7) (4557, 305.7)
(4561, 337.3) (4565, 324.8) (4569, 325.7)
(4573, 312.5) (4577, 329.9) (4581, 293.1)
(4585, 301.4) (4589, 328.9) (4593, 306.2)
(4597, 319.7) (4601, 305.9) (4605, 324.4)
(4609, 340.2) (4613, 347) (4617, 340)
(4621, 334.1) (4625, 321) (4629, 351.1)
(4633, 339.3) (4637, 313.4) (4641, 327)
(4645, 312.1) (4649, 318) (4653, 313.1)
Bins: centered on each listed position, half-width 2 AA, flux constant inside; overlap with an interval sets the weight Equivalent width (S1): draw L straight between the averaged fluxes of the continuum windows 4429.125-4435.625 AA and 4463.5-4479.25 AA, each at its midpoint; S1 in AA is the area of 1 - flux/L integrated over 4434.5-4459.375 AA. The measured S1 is 0.8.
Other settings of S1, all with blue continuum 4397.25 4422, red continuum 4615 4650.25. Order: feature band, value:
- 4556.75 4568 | -1.4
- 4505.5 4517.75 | -2.1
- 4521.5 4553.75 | 1.7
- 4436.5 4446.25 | -0.9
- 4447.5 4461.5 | 2.0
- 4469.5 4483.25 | -1.5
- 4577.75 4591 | -0.3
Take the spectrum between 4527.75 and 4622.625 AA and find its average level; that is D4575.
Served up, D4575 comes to 305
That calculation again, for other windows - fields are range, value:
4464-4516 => 283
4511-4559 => 273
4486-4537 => 278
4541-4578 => 307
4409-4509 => 245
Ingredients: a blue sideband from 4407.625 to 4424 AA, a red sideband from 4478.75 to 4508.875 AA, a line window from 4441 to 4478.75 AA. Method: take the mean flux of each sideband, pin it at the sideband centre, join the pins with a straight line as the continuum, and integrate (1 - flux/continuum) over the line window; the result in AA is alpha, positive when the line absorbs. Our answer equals 2.9 AA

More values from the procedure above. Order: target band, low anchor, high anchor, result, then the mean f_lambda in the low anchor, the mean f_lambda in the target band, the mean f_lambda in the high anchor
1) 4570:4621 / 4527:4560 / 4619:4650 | -3.3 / 269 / 321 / 327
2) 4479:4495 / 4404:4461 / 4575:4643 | -1.4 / 211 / 268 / 325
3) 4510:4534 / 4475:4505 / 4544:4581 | 2.1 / 281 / 267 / 308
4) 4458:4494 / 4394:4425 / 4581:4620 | -1.2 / 209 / 257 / 322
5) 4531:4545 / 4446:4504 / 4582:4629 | 1.3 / 253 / 262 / 325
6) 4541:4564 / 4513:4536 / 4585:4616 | -1.2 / 259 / 298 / 324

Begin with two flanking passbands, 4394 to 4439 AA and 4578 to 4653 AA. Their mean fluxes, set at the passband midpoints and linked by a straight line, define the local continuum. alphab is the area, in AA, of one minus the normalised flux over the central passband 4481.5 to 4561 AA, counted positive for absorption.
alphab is -3.8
